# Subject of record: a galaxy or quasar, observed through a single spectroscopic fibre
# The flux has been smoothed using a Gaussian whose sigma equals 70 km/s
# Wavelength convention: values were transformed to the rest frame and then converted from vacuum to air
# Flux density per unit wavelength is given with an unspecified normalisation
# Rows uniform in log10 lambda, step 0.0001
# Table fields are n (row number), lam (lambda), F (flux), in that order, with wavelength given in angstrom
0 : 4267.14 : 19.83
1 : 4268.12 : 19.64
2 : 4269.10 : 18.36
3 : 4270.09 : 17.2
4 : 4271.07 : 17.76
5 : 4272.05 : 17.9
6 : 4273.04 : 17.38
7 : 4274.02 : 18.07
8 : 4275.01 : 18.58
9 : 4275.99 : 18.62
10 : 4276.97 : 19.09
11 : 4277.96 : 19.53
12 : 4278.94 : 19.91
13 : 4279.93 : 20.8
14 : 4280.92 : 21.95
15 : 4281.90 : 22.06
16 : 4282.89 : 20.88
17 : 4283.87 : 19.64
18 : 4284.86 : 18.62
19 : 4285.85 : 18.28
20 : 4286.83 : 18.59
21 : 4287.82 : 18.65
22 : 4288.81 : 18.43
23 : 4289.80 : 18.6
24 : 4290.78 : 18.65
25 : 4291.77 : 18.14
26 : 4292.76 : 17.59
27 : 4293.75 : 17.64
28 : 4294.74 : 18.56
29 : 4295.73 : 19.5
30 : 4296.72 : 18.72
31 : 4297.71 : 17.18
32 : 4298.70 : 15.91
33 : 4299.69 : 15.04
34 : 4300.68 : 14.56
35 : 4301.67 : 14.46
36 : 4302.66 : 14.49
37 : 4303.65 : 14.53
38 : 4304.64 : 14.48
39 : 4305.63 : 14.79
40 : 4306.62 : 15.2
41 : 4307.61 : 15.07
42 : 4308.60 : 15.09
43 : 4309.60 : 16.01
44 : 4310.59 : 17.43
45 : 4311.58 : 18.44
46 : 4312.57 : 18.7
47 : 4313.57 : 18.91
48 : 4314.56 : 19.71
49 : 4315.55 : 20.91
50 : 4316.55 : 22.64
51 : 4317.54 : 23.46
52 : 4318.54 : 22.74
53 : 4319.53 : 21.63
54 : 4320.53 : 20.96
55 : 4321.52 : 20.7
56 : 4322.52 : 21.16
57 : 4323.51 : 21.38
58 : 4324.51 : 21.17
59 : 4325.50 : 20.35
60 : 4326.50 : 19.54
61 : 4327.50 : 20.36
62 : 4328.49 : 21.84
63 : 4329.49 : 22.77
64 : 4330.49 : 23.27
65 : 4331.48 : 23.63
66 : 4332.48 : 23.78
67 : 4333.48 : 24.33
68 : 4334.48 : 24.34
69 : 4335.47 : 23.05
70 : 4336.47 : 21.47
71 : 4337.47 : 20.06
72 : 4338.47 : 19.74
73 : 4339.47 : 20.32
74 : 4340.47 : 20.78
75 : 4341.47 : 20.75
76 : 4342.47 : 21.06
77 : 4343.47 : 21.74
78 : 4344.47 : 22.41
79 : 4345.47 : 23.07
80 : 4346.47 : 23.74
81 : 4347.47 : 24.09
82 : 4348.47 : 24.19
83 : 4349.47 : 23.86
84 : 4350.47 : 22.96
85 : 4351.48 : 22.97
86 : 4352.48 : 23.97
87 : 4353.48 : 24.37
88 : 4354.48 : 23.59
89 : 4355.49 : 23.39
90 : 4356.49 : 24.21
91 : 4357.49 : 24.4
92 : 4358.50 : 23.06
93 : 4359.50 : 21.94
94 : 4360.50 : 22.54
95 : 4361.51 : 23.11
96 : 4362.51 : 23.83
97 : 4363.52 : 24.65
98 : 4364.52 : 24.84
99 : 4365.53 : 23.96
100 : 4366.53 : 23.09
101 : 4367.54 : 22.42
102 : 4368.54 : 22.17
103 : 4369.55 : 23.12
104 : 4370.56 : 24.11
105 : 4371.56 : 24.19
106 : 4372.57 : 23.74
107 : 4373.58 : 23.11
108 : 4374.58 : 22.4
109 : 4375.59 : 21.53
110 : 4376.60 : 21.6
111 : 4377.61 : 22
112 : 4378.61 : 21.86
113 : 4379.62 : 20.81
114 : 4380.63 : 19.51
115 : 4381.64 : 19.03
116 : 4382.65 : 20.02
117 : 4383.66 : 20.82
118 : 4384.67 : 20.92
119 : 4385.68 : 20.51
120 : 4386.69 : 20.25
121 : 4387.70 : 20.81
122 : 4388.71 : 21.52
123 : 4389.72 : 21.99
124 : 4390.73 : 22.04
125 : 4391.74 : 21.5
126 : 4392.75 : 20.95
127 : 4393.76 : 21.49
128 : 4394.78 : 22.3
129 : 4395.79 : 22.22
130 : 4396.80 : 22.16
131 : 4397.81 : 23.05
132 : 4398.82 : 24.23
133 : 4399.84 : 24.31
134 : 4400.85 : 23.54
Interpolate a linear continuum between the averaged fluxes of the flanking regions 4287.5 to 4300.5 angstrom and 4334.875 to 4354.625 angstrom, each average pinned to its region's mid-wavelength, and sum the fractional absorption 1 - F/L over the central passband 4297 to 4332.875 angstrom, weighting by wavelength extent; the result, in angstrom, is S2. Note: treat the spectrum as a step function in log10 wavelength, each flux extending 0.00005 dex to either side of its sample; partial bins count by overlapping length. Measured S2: 1.54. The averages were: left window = 17.8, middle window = 18.9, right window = 22.4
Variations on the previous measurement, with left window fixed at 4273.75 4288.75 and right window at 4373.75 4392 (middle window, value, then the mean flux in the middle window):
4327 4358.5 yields -3.5 angstrom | 22.7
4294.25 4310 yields 3.2 angstrom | 15.8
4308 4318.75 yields 0.4 angstrom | 19.3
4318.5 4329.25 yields -0.5 angstrom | 21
